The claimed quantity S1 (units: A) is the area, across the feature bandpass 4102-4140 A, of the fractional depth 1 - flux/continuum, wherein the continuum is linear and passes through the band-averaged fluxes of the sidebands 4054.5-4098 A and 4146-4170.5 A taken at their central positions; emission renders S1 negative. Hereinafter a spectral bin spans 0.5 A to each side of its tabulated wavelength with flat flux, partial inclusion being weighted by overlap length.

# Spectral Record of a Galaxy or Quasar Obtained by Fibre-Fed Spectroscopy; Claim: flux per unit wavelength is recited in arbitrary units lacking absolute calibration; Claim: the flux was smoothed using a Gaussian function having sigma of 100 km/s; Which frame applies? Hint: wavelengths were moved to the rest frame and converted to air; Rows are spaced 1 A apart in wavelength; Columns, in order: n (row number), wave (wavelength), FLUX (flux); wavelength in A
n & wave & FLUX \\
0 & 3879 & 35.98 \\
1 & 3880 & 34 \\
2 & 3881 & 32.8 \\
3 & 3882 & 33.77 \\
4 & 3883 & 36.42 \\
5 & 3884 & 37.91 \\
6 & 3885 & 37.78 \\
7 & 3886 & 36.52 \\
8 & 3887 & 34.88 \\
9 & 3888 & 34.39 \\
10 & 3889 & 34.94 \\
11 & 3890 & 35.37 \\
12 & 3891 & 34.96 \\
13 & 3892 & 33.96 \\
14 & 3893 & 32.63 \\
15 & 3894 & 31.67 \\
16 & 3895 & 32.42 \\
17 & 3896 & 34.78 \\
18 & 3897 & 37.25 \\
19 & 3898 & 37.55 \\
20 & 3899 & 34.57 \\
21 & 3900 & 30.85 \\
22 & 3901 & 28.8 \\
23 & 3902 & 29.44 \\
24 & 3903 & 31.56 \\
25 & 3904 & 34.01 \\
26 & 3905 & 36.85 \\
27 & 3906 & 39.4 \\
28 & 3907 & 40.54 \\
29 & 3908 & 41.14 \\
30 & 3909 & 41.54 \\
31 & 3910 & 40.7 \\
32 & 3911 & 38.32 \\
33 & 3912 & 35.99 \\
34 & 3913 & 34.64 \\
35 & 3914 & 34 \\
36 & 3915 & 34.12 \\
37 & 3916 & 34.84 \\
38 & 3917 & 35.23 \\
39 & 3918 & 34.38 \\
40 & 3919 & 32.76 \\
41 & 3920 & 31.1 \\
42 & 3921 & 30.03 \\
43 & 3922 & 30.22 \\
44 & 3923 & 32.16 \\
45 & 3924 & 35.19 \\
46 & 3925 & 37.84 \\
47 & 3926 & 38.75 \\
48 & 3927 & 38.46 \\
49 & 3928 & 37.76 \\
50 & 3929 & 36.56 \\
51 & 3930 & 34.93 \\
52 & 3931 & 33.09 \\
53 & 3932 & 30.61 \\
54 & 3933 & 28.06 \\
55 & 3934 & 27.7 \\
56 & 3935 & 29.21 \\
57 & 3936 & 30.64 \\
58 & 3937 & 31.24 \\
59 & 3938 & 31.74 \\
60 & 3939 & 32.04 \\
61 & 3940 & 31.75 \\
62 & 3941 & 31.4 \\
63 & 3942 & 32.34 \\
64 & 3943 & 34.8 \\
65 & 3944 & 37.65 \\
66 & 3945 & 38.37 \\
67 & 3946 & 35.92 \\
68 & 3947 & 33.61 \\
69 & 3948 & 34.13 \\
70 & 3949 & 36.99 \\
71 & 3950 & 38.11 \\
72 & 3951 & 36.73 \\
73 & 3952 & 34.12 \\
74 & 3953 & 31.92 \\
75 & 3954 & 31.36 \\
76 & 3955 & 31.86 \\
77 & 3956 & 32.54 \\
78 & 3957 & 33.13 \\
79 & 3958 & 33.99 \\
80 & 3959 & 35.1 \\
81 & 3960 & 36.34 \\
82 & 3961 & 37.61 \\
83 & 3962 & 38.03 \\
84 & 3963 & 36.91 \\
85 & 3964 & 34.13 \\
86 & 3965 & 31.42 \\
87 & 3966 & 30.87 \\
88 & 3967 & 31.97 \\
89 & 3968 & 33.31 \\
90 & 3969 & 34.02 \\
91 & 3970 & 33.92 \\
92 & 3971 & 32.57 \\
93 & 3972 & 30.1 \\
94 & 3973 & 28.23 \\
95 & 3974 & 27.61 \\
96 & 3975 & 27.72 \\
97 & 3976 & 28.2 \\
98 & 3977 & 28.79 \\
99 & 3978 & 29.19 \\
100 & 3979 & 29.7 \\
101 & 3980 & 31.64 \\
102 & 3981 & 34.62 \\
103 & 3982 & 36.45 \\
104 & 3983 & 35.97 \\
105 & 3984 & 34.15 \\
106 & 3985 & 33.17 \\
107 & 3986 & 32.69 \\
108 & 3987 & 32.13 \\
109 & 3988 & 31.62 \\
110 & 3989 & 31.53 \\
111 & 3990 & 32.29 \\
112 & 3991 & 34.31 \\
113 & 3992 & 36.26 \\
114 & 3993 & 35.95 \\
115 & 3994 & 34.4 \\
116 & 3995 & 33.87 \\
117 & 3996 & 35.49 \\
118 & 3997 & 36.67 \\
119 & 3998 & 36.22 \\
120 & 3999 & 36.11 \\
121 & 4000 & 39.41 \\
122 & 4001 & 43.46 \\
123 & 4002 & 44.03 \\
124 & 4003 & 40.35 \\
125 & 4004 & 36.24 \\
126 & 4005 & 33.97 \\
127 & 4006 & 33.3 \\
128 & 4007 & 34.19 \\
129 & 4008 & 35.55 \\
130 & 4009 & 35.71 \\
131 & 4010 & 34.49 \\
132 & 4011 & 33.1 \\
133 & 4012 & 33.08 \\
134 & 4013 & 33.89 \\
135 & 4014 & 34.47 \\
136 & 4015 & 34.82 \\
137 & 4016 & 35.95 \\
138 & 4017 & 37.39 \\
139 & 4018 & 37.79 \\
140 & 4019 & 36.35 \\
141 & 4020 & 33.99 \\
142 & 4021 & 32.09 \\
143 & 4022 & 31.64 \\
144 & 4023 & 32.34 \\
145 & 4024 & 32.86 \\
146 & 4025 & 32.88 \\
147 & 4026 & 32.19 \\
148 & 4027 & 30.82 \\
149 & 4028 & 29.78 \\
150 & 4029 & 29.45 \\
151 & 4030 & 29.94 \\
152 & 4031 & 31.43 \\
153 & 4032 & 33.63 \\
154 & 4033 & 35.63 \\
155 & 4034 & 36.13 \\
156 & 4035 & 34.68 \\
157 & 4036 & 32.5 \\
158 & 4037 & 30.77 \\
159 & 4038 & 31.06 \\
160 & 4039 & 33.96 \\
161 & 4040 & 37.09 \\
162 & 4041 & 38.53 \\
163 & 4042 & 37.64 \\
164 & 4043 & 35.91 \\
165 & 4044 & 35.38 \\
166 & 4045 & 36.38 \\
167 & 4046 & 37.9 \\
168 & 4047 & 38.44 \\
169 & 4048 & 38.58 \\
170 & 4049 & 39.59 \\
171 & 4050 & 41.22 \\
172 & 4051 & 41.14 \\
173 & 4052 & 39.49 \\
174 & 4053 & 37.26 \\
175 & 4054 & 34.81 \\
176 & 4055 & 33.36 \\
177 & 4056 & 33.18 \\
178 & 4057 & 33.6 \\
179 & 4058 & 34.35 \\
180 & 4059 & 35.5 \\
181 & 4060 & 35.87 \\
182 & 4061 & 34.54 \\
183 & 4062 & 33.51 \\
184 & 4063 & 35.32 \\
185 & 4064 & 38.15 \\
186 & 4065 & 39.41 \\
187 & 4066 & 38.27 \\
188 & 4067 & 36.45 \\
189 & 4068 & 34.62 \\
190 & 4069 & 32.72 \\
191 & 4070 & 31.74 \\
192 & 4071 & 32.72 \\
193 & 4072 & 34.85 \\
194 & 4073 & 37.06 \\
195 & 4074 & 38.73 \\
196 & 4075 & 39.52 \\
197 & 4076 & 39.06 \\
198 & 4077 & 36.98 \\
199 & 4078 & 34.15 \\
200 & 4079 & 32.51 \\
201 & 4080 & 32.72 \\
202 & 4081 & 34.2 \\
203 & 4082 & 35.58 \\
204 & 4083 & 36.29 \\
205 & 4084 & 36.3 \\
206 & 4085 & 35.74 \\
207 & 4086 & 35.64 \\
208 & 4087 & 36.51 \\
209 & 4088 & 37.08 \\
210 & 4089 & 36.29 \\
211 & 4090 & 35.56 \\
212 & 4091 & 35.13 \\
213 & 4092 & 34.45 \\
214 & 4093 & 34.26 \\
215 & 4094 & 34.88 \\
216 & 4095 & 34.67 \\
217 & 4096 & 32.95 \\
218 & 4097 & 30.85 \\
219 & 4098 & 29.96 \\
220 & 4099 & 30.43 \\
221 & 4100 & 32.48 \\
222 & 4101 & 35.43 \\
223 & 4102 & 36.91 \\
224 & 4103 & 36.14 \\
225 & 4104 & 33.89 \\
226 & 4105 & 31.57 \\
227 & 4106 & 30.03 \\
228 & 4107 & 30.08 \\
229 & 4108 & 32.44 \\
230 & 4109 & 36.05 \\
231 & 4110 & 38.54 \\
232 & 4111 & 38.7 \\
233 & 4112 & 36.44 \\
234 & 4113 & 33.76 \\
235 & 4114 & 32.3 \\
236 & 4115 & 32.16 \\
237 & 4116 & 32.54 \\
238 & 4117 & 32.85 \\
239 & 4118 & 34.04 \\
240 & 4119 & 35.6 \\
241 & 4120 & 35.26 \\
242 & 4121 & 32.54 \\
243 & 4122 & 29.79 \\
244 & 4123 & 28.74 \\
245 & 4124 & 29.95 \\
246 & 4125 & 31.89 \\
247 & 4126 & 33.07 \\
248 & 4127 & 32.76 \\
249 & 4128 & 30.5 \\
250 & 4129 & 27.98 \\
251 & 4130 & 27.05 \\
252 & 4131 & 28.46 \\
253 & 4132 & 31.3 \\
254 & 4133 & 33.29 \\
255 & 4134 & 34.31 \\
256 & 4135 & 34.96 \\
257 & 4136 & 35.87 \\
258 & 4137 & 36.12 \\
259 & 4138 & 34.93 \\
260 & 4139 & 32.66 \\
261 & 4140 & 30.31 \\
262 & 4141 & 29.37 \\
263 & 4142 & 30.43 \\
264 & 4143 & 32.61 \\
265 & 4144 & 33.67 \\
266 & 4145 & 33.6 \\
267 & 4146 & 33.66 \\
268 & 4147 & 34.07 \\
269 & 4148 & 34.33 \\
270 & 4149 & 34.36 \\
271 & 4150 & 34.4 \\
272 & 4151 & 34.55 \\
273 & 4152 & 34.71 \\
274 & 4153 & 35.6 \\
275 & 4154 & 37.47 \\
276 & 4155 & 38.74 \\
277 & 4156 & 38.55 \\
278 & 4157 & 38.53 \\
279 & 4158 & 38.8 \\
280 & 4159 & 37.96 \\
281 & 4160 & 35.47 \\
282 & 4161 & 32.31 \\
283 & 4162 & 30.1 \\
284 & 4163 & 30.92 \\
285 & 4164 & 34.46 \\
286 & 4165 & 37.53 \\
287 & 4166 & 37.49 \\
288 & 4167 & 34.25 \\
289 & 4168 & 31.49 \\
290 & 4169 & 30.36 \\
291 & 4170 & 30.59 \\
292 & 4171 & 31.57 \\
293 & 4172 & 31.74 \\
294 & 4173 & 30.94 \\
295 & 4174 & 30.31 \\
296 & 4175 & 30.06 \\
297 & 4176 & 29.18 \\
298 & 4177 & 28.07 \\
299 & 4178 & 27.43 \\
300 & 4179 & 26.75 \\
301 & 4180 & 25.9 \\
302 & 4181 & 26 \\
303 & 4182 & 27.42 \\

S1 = 2.2 A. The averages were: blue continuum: 35.2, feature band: 33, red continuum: 34.9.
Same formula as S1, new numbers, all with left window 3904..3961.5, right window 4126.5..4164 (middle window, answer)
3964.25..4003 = 0.9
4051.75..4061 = -0.3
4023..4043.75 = 0.5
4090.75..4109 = 0.4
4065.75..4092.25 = -1.3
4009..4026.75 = 0.1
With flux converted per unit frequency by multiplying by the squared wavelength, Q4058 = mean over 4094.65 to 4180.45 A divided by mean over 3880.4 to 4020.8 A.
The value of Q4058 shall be 1.05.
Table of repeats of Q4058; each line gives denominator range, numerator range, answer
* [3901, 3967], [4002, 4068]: 1.08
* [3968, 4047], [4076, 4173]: 1.05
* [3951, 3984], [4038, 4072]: 1.16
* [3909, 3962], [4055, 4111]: 1.10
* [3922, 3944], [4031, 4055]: 1.15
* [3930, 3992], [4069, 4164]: 1.12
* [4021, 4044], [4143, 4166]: 1.12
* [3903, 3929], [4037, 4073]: 1.07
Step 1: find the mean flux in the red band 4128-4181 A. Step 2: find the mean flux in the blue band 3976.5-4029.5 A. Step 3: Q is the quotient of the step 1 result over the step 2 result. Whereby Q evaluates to 0.96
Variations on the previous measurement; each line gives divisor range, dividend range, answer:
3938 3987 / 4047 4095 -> 1.08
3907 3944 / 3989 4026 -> 1.03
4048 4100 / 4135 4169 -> 0.97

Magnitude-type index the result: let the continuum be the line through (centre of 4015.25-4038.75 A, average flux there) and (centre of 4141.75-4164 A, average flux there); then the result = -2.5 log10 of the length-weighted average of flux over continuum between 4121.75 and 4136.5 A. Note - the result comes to 0.104 mag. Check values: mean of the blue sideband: 33.1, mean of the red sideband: 34.8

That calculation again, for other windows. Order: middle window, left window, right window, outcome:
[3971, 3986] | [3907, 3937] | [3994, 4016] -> 0.14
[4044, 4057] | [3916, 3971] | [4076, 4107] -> -0.10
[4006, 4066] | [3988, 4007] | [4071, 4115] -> 0.02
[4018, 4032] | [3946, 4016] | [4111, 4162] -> 0.05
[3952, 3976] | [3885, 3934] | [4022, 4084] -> 0.07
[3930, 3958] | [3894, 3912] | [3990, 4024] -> 0.08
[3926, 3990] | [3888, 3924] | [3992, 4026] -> 0.06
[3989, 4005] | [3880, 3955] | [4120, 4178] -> -0.09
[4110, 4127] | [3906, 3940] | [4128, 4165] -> 0.02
